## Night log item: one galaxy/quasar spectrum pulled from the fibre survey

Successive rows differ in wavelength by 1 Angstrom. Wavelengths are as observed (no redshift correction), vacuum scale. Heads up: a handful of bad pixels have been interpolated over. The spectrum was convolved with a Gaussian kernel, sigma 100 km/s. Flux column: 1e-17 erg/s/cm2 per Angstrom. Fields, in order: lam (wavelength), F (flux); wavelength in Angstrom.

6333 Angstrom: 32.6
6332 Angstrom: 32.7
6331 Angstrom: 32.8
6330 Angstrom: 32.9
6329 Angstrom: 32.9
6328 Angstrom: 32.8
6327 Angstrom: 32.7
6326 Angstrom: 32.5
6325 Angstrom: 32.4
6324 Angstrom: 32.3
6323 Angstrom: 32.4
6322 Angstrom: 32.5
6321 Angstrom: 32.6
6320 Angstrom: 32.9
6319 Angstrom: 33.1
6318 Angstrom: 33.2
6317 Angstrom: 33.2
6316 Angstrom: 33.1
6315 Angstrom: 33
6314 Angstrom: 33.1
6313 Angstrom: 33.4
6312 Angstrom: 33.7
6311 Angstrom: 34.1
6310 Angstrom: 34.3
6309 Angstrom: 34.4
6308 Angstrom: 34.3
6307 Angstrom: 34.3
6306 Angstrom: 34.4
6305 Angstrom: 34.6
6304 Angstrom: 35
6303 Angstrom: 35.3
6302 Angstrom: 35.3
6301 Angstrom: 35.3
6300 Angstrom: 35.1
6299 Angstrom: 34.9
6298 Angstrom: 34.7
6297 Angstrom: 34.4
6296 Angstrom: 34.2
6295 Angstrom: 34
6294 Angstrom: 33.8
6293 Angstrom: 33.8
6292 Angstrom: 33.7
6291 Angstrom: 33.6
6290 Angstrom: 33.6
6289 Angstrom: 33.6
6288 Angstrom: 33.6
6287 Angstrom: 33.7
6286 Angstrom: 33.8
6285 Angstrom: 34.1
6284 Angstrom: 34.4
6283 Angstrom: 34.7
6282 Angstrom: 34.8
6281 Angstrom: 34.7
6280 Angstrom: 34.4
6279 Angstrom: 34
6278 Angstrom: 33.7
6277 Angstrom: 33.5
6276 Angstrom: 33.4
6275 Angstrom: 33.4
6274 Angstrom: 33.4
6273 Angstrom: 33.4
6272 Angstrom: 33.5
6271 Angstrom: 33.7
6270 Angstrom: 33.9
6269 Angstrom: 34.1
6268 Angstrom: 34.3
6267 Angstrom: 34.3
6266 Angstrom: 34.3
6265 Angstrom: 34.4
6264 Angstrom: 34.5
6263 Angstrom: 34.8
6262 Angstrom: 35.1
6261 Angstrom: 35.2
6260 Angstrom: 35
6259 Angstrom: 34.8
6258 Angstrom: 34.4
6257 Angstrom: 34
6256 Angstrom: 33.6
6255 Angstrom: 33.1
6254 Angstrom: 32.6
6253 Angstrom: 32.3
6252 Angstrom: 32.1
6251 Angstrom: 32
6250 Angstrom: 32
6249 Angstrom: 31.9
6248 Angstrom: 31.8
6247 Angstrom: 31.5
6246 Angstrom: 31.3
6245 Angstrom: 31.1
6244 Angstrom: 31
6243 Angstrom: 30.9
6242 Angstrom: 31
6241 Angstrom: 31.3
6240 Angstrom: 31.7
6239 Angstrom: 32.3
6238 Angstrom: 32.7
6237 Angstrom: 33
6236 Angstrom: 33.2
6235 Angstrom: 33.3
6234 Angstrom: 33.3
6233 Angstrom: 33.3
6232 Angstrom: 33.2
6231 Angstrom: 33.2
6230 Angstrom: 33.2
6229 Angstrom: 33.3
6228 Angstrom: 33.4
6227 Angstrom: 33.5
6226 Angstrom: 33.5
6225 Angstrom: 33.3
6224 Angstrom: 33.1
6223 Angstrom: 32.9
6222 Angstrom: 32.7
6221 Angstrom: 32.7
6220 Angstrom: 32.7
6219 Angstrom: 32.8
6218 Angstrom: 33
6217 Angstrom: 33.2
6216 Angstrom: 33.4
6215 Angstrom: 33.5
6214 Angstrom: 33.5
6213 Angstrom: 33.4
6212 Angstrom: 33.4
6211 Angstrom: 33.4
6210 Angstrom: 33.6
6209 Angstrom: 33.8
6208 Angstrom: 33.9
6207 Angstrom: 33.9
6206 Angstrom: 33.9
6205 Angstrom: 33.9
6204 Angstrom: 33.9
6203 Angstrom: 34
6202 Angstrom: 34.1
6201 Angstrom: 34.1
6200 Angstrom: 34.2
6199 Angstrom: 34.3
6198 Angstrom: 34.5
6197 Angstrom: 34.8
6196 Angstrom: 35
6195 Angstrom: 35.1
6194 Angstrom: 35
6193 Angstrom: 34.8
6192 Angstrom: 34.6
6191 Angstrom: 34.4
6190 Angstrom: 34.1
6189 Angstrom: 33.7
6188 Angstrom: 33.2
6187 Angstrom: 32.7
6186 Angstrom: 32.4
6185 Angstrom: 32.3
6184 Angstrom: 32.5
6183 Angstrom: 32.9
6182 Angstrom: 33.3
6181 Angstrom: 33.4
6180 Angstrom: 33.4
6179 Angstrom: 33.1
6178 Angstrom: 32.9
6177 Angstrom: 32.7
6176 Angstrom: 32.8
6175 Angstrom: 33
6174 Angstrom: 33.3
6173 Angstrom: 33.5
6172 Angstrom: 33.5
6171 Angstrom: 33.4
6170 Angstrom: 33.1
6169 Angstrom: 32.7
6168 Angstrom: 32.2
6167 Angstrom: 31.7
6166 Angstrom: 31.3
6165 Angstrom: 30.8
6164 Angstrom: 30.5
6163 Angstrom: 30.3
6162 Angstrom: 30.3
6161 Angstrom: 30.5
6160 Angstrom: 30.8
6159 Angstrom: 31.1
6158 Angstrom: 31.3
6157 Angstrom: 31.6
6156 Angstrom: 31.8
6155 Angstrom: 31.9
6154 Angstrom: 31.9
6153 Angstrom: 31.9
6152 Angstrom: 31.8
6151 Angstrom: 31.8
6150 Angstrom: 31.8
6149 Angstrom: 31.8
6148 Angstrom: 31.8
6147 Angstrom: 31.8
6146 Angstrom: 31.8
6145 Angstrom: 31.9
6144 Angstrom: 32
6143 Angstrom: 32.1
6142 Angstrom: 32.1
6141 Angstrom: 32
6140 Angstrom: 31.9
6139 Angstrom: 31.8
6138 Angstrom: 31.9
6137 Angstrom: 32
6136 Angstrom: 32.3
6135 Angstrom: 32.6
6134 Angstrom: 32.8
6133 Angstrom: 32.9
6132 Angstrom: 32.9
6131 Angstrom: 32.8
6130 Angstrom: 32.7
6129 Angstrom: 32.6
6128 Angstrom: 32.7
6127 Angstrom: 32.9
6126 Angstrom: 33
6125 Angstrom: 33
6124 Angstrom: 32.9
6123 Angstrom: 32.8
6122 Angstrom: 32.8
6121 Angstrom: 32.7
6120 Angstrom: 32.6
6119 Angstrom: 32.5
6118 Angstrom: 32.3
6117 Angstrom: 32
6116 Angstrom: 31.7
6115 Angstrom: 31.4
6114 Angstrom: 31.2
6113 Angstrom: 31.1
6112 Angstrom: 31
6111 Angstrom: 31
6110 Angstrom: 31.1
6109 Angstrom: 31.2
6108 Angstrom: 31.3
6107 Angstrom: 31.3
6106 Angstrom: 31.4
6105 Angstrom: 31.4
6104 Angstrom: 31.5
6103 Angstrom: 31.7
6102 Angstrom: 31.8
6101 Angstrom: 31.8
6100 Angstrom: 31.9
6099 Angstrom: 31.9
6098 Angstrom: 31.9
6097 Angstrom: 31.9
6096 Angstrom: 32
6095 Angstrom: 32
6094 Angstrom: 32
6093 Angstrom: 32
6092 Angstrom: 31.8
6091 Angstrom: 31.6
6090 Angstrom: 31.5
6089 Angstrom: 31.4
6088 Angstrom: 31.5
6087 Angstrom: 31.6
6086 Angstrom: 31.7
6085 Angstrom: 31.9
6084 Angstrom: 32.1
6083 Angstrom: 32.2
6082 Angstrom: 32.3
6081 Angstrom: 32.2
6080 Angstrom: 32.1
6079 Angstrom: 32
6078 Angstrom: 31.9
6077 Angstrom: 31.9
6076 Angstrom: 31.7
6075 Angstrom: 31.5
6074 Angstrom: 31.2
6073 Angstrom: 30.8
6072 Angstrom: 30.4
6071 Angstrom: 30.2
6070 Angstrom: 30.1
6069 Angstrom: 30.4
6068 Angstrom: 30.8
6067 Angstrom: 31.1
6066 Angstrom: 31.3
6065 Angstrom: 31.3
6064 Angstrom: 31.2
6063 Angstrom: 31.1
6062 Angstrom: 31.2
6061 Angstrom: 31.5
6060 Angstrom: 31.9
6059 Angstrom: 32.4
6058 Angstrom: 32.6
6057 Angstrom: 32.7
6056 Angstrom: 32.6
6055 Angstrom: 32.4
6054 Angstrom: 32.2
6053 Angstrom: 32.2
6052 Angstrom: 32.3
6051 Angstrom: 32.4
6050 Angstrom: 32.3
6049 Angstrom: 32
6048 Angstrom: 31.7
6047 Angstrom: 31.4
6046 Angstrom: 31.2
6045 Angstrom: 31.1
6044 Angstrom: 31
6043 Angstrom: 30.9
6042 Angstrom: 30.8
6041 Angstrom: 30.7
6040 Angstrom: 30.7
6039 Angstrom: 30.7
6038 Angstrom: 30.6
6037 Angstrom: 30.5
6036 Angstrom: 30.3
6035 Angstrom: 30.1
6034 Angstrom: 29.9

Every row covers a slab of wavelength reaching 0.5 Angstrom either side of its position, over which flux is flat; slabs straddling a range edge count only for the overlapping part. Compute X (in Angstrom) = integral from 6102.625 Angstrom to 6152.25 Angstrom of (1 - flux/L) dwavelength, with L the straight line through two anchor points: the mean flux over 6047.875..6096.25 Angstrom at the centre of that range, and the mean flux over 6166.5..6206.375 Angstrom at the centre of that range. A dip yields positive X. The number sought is 0.8 Angstrom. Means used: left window 31.7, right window 33.6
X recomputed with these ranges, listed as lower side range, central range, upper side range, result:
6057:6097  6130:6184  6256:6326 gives 0.5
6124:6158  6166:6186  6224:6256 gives -0.4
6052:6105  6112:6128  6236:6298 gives -0.1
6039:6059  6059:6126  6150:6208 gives 1.0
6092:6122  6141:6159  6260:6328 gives 0.2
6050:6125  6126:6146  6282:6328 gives -0.1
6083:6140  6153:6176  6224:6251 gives 0.2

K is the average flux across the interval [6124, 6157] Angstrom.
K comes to 32.2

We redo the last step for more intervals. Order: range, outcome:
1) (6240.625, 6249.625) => 31.3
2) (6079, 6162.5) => 31.9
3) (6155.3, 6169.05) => 31.2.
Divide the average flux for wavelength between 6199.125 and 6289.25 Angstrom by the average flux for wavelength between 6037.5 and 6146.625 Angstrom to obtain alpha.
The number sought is 1.05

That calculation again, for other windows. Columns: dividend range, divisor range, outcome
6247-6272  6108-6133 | 1.04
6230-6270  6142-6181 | 1.03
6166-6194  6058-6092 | 1.05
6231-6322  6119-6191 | 1.04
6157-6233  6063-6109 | 1.05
